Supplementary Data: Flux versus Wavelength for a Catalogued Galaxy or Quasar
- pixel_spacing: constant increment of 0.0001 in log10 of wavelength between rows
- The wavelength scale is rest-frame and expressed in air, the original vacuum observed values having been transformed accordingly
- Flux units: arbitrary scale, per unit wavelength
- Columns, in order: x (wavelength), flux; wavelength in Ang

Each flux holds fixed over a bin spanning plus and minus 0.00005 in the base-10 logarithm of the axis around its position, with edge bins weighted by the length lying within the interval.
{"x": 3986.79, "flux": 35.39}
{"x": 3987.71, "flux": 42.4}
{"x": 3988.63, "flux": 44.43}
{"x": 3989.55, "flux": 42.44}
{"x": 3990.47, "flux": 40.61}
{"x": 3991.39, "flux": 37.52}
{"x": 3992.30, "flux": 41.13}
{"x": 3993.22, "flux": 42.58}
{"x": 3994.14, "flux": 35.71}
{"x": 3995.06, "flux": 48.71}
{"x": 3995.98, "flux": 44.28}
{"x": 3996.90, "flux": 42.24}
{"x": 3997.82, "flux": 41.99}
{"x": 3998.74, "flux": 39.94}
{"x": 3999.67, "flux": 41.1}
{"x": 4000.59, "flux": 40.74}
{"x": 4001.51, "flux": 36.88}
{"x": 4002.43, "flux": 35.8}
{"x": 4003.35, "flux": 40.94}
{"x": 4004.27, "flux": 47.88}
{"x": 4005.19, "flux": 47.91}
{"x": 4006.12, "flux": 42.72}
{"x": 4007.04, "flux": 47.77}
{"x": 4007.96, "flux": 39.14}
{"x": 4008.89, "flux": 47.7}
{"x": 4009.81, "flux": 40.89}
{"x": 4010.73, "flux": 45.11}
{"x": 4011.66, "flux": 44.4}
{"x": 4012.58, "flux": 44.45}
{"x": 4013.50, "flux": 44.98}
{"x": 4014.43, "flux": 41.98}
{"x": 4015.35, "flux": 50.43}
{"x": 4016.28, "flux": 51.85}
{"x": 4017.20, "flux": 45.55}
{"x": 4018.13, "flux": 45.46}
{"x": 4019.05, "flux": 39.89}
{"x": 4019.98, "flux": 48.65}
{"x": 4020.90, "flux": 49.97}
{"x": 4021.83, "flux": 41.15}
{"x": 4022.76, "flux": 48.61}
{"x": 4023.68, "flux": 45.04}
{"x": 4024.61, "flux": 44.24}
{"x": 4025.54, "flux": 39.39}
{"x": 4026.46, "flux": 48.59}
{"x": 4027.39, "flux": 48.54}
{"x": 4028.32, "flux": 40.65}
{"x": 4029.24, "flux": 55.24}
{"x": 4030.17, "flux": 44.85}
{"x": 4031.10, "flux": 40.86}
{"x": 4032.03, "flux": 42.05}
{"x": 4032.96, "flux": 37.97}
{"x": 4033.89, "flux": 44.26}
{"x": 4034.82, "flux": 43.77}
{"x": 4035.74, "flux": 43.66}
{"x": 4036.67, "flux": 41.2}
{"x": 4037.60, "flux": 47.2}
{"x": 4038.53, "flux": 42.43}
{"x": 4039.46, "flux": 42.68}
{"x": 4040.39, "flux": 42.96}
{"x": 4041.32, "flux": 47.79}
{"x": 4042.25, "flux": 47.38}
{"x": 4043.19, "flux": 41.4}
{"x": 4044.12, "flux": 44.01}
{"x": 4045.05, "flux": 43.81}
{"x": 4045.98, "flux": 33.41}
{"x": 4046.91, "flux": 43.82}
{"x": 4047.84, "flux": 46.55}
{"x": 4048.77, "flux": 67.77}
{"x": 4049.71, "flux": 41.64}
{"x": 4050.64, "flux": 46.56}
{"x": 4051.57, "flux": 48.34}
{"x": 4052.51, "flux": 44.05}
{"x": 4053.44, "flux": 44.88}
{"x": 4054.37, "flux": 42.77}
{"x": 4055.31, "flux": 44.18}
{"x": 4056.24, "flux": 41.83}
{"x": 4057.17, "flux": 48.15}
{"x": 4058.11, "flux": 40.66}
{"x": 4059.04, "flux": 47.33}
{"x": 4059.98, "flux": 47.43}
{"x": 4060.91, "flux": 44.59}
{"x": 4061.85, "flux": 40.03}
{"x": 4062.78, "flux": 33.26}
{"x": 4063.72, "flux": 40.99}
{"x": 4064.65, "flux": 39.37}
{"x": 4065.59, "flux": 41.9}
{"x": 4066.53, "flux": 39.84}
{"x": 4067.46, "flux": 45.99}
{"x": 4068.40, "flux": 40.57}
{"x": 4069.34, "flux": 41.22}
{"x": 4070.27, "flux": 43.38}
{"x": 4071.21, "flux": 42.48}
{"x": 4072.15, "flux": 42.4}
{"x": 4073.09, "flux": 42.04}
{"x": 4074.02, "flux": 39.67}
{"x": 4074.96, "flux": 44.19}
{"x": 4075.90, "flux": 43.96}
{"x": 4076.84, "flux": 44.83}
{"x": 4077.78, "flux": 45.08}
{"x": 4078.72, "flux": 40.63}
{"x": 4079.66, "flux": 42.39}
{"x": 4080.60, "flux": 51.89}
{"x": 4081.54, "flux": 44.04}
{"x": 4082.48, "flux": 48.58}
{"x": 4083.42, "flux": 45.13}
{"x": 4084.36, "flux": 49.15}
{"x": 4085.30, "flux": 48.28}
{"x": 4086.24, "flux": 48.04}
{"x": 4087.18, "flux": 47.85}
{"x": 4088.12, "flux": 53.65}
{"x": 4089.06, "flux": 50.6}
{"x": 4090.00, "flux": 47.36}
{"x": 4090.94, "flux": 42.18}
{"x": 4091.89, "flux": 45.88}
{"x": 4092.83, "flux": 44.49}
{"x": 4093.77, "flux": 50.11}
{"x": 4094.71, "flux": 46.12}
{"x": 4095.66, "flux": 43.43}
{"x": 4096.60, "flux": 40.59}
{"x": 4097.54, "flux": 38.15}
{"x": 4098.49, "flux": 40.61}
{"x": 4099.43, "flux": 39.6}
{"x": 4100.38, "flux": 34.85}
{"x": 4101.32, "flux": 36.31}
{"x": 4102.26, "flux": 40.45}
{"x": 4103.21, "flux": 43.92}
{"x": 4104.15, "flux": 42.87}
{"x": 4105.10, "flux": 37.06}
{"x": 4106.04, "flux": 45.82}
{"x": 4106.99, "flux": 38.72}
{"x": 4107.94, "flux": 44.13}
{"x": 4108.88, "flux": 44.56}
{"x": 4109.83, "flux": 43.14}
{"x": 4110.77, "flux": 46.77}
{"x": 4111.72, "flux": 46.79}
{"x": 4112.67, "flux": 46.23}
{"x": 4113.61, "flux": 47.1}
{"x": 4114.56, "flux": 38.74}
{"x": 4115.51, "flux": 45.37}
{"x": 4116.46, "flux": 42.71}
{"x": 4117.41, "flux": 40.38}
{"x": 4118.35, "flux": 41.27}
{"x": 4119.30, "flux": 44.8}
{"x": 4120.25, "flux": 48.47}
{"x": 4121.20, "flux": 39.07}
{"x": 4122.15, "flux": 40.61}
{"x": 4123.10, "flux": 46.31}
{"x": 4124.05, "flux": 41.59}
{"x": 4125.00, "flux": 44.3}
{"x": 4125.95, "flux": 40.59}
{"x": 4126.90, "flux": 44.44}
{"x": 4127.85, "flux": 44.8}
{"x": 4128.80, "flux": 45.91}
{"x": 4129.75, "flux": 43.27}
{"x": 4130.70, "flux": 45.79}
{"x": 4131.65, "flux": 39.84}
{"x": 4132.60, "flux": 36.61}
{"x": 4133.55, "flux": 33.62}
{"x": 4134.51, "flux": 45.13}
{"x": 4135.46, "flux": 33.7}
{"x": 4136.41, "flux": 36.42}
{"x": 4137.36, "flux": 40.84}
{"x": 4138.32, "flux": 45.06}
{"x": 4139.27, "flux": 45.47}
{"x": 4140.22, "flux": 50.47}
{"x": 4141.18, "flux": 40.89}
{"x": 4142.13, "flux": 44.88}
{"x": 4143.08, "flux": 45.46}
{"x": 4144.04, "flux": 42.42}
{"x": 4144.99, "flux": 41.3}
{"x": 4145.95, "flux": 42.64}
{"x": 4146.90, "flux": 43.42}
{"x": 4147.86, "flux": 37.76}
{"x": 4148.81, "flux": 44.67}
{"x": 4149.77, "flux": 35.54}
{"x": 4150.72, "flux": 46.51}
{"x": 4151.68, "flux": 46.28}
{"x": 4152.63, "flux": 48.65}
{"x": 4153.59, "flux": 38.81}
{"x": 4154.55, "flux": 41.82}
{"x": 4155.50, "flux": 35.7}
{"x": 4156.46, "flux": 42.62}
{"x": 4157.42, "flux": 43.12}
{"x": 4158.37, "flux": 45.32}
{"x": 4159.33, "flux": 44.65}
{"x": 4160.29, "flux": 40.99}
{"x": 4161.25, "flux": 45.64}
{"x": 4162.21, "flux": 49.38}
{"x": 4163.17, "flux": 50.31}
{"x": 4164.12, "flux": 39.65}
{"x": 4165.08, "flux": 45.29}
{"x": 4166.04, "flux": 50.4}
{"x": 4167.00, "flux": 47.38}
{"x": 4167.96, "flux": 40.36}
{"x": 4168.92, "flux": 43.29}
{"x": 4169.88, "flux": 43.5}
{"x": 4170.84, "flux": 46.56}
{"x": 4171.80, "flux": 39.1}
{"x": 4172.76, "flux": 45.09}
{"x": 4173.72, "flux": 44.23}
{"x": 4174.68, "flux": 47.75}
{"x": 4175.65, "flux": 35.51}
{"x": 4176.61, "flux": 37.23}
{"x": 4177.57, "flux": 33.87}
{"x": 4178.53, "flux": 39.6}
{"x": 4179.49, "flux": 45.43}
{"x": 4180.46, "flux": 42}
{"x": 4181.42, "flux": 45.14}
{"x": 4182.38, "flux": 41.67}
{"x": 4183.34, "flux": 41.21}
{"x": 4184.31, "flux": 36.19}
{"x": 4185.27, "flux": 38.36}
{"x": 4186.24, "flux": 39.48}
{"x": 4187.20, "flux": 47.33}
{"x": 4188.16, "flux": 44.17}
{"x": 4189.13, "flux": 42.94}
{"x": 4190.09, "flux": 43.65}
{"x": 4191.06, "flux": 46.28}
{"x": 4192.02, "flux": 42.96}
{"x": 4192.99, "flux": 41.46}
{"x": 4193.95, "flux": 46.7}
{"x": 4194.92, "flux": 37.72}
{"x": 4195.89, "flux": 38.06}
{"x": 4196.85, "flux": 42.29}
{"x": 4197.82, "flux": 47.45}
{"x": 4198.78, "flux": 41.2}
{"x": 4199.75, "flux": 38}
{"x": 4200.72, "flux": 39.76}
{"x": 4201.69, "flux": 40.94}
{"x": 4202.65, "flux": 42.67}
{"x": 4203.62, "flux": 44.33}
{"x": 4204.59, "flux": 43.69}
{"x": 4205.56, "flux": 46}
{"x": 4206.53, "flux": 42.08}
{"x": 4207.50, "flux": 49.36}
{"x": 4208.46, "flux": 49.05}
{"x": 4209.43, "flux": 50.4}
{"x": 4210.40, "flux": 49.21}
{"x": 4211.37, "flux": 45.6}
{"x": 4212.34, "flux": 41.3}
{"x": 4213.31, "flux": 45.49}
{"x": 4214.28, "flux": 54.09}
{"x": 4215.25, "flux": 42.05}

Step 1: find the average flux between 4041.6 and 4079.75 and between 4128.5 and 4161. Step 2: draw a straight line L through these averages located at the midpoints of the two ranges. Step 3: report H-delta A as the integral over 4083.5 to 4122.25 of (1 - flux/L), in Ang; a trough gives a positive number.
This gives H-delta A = -0.9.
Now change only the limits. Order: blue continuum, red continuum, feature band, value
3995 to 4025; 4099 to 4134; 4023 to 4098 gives -1.99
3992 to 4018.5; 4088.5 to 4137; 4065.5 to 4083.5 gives -0.26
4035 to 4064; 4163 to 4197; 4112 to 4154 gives 0.43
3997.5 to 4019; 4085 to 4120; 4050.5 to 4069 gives 0.28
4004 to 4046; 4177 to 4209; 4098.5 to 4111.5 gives 0.64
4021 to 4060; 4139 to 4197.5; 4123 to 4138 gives 0.72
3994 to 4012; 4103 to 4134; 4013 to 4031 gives -1.36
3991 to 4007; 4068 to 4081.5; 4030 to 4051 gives -0.81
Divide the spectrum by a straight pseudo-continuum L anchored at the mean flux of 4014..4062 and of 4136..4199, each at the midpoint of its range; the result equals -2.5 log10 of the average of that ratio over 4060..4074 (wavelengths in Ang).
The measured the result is 0.077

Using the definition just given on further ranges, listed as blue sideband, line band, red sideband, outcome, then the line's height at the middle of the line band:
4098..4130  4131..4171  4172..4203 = -0.018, 42.2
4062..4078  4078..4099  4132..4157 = -0.102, 41.8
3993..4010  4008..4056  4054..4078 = -0.061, 42.5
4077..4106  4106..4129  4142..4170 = 0.010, 44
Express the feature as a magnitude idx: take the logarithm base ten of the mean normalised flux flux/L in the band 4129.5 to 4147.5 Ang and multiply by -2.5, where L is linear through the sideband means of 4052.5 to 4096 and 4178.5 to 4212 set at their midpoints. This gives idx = 0.05 mag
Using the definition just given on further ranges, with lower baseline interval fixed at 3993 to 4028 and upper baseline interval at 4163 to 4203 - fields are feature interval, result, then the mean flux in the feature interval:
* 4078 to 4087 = -0.08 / 46.5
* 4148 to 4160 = 0.00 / 42.7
